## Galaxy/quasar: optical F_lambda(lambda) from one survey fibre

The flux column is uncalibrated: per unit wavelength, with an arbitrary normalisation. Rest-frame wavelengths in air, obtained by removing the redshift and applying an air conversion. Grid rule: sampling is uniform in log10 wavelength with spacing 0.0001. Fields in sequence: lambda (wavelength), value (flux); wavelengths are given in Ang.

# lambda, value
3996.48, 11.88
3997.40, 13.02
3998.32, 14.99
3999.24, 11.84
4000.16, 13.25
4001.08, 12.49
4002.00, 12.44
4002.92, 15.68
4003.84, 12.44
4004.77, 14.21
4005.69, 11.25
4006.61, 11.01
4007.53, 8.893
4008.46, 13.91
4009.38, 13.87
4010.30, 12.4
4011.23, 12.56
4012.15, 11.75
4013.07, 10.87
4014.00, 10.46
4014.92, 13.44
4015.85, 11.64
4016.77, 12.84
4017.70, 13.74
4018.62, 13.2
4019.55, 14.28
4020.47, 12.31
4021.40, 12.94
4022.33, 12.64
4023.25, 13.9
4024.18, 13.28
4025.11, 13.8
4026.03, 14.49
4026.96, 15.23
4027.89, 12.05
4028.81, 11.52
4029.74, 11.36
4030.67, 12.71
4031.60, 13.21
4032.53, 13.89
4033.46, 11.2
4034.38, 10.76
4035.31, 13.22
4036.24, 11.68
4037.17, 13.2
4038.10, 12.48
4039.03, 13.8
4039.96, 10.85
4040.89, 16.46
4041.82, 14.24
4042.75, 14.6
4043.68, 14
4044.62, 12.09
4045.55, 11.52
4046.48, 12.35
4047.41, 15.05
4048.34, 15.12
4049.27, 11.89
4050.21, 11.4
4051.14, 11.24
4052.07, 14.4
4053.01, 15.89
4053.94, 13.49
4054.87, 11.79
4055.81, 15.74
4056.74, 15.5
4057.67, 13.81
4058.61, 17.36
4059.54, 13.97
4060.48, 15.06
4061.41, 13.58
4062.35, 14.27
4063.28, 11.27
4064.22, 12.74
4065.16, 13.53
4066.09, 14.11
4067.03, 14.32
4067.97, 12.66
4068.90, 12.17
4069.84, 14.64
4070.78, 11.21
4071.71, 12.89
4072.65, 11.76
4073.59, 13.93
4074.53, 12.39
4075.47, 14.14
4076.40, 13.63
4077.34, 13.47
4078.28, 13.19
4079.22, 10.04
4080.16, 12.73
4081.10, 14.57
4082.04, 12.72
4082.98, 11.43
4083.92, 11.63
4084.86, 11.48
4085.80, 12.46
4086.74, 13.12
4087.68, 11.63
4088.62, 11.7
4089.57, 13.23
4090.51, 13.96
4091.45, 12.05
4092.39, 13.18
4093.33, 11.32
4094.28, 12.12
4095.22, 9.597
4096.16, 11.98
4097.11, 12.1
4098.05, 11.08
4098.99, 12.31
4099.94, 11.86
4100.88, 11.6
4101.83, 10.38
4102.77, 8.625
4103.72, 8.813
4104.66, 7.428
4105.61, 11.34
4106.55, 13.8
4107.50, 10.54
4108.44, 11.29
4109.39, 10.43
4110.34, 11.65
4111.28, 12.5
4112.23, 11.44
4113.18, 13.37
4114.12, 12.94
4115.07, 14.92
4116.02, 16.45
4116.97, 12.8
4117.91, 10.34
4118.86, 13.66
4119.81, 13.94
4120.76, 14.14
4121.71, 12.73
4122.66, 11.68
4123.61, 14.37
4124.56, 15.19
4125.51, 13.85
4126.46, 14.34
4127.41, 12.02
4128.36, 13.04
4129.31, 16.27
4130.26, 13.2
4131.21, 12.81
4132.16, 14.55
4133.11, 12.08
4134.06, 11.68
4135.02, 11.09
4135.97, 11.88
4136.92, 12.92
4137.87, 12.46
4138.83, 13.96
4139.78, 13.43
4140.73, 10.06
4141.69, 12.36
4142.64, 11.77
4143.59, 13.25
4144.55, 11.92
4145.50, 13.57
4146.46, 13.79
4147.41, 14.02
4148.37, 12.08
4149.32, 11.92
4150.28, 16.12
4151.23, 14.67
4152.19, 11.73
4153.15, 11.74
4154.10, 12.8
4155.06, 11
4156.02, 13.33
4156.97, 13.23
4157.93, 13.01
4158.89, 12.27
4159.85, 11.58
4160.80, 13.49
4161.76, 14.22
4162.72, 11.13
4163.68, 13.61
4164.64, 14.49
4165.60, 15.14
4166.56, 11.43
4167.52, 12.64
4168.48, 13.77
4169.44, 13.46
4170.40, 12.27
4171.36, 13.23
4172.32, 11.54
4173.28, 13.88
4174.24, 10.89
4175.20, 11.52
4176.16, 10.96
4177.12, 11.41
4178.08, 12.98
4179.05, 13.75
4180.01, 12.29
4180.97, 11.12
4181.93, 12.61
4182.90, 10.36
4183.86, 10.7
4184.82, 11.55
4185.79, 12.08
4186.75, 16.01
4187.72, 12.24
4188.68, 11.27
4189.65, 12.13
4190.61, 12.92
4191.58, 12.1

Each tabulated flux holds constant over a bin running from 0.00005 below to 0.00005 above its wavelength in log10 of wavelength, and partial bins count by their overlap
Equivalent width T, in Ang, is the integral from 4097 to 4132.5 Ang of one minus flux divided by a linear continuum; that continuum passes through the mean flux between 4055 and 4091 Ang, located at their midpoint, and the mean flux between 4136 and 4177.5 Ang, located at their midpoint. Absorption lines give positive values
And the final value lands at 1.4 Ang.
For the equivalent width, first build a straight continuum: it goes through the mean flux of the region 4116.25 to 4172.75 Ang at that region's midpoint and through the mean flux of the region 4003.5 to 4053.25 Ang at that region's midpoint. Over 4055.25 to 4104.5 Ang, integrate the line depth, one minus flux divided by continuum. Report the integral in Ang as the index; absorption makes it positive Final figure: 0.99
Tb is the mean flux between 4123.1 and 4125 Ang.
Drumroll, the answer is 14.7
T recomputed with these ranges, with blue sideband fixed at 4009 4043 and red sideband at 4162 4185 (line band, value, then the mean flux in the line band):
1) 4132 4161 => -0.4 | 12.7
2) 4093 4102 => 0.8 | 11.5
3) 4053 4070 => -1.6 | 13.9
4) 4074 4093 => 0.1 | 12.6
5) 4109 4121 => -0.4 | 13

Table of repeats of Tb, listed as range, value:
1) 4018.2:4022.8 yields 13.1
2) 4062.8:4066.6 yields 12.9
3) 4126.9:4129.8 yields 13.8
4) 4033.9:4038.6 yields 12.3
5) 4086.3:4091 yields 12.7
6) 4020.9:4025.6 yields 13.3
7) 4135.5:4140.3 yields 12.9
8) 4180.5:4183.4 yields 11.4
